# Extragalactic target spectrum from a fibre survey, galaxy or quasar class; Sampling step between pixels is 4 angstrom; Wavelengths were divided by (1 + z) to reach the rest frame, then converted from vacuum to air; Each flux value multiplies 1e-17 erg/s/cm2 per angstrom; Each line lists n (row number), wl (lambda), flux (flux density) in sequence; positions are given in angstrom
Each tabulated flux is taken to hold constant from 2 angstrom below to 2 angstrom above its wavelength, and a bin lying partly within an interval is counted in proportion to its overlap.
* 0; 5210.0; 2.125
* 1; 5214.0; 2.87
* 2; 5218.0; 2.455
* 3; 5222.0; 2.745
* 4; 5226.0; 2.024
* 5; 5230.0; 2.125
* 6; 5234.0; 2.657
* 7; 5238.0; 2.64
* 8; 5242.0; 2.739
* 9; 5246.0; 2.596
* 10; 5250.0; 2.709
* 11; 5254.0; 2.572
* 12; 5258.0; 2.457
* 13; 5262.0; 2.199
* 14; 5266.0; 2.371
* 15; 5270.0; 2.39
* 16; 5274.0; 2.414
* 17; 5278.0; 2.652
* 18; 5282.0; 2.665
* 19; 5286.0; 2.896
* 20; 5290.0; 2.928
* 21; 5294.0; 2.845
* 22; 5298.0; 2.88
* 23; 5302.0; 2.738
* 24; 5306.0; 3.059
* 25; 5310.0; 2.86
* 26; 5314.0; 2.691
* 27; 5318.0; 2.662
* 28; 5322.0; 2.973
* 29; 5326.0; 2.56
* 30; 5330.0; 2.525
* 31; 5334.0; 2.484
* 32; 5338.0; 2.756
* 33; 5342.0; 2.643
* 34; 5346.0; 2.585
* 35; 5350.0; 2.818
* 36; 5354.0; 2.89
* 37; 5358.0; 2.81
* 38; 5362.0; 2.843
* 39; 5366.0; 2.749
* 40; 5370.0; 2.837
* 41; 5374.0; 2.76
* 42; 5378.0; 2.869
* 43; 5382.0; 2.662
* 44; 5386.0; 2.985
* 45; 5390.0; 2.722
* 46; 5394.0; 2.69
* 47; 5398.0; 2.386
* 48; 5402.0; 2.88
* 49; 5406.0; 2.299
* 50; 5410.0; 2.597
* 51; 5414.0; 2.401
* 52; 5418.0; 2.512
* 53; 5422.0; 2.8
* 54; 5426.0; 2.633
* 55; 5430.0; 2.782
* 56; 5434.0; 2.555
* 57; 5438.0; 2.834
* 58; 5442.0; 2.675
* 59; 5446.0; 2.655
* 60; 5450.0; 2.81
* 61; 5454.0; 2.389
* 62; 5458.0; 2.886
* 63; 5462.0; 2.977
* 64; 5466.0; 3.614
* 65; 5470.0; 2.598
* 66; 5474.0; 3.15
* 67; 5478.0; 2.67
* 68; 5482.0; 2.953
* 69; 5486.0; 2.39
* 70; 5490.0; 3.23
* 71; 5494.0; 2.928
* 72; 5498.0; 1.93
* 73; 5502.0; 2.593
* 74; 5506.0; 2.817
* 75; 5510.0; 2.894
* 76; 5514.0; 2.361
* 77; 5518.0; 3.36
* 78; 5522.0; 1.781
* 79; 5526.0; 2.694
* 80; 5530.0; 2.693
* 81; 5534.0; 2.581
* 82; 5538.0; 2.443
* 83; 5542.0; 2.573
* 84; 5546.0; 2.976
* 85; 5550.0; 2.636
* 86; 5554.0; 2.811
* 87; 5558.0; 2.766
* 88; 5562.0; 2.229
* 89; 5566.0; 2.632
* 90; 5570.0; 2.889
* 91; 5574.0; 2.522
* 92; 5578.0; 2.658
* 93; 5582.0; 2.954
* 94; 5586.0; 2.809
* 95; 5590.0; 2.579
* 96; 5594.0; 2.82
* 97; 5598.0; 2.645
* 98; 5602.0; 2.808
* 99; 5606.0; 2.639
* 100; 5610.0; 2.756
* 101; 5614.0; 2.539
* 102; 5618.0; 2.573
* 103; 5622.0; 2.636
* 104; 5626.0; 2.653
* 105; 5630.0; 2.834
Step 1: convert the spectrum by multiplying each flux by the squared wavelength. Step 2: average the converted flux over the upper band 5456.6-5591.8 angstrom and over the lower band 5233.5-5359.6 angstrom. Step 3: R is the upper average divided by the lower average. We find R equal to 1.11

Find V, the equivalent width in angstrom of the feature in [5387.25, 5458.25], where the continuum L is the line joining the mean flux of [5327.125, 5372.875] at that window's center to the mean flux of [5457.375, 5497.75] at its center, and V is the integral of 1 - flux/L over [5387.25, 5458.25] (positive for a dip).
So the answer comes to 4.6 angstrom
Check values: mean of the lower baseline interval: 2.72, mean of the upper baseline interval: 2.9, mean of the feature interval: 2.64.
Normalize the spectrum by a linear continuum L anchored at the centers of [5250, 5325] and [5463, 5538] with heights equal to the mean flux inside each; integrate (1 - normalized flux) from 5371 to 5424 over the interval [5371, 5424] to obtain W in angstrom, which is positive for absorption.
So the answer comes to 0.86 angstrom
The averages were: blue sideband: 2.68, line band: 2.66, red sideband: 2.73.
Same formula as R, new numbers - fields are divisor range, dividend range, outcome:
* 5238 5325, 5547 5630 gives 1.12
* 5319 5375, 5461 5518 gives 1.08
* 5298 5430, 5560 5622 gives 1.07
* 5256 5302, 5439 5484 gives 1.17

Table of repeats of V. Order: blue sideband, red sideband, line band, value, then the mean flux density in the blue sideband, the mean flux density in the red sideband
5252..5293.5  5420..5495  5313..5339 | -0.23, 2.56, 2.82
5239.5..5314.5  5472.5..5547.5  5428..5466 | -1.41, 2.67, 2.68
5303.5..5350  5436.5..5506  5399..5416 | 1.34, 2.71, 2.78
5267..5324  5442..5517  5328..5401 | 0.97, 2.75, 2.77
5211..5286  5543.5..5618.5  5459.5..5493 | -3.85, 2.52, 2.7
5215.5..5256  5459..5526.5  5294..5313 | -2.04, 2.53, 2.76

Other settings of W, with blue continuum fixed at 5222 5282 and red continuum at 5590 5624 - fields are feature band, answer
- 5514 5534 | 0.21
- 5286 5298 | -1.83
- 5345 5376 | -3.08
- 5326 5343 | -0.45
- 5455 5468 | -2.53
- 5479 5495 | -1.54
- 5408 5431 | -0.37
